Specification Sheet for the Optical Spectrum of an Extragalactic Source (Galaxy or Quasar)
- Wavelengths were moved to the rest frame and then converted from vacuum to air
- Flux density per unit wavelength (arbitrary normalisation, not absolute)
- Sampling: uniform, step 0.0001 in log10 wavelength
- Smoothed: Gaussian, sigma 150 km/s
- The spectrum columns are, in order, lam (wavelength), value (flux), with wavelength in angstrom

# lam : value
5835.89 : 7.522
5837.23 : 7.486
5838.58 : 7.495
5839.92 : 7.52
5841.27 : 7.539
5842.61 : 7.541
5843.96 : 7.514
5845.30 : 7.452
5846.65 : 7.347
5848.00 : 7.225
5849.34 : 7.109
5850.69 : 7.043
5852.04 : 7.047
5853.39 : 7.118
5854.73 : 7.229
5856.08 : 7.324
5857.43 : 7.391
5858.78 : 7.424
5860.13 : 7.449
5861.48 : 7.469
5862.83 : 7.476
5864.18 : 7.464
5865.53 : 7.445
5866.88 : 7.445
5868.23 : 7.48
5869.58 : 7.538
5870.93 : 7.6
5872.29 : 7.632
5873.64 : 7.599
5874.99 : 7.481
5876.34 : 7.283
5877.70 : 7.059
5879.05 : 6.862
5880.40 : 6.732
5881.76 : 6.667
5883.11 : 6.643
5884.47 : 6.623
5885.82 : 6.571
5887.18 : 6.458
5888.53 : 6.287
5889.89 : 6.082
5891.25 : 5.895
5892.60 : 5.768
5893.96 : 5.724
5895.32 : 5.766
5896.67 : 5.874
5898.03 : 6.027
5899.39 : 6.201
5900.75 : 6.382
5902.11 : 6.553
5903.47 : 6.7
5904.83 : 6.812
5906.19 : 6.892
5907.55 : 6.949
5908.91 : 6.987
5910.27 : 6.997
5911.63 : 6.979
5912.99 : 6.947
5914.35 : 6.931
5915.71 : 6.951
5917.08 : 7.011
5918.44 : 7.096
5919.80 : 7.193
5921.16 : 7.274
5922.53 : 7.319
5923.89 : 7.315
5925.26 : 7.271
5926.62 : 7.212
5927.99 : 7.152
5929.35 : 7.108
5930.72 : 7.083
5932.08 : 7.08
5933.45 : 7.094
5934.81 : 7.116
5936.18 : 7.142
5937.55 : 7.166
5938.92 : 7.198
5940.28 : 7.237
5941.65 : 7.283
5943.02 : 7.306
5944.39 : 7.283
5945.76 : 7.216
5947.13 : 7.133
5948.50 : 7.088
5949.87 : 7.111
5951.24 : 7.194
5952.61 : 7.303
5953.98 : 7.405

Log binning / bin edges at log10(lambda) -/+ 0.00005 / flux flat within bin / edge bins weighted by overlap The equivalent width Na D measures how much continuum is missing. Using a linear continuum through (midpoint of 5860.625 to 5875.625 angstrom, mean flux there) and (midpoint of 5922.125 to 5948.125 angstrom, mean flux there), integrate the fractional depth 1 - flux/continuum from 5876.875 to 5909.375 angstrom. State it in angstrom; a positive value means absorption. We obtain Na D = 4.2 angstrom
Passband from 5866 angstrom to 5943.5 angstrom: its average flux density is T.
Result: 6.9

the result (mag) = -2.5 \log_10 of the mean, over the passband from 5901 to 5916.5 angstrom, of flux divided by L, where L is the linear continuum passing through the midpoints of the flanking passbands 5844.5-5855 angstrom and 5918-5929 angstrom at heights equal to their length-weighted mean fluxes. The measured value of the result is 0.06 mag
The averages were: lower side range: 7.2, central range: 6.87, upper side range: 7.23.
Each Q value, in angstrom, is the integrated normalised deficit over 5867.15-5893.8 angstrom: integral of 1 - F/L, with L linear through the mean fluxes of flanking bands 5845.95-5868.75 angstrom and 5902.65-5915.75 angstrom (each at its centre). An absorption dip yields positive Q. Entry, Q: 1.12 angstrom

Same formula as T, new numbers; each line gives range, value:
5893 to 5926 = 6.75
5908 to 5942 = 7.12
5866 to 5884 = 7.23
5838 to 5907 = 6.96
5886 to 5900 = 6.03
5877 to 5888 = 6.7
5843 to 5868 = 7.34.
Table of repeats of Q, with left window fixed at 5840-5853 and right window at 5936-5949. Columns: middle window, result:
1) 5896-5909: 1.31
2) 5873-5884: 0.37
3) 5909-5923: 0.34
